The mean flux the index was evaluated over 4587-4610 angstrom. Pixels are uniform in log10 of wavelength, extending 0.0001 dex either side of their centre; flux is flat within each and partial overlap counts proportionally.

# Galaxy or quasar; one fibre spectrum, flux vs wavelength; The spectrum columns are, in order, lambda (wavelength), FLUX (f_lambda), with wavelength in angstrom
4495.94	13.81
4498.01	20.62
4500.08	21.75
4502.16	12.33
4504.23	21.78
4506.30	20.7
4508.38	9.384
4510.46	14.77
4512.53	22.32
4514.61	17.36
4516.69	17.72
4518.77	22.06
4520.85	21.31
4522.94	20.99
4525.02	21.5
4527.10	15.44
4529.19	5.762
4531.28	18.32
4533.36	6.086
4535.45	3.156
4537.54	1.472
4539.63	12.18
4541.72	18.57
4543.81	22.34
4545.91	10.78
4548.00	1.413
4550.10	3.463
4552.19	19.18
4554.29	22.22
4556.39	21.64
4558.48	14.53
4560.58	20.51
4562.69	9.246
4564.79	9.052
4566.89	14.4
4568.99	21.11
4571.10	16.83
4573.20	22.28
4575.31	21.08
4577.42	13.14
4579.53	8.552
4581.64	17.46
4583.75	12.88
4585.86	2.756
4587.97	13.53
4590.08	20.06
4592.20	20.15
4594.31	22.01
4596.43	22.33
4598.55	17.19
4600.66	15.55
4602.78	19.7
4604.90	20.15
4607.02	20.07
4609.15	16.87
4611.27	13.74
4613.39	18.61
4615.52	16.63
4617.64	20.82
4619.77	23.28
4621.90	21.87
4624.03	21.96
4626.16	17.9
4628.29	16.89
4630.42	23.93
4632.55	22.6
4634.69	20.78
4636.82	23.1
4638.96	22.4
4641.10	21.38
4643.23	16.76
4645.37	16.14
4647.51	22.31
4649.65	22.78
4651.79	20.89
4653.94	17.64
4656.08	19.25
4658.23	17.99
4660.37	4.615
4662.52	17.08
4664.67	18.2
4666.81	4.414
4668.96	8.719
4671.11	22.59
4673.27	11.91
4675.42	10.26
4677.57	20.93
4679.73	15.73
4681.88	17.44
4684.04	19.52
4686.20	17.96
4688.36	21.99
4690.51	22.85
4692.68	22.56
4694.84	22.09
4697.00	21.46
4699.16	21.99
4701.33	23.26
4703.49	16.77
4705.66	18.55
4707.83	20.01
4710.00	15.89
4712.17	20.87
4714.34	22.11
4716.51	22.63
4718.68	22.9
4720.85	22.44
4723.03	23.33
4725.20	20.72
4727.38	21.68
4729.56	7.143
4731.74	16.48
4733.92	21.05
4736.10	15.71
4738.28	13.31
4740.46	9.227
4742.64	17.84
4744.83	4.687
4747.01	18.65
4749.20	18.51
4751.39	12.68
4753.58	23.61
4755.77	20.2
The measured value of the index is 18.9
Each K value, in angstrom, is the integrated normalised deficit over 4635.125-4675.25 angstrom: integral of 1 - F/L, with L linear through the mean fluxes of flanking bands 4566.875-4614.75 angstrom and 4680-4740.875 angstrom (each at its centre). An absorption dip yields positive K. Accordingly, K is 2.7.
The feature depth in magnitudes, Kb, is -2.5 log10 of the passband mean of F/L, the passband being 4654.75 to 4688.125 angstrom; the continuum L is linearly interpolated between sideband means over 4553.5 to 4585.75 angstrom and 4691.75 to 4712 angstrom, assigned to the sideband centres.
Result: 0.252 mag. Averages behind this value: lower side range 15.9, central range 15.3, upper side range 20.3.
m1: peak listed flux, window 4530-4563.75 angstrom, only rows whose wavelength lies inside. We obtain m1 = 22.34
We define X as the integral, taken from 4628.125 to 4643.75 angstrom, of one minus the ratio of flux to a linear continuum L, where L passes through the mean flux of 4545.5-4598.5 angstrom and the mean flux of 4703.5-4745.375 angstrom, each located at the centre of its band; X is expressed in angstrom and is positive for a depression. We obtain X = -4.76 angstrom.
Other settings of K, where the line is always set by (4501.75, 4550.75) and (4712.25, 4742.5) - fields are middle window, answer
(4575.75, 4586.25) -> 2.3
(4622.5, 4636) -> -3.6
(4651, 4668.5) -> 2.4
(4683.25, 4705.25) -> -4.0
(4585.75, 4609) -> -3.5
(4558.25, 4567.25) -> 1.0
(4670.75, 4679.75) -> 0.8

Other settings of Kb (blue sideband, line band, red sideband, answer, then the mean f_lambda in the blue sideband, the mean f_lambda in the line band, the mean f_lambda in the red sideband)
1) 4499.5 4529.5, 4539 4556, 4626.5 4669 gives 0.26 mag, 17.9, 14.1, 18.1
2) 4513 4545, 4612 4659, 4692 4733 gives -0.13 mag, 15.1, 20.2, 20.1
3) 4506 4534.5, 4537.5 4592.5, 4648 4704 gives 0.16 mag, 16.5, 14.6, 17.8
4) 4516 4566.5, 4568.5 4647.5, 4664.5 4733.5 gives -0.15 mag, 14.1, 18.5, 18.6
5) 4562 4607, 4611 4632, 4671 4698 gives -0.15 mag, 16.3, 19.9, 18.9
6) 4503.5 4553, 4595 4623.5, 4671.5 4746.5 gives -0.18 mag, 14.4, 19.1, 18.4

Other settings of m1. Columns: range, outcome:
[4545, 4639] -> 23.93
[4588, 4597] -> 22.33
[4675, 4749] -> 23.33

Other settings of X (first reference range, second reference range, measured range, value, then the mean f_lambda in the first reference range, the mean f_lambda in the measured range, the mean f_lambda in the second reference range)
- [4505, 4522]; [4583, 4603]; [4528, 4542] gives 6.98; 18.3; 8.92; 16.6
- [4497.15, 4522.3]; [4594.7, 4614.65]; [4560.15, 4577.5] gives 1.86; 18.5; 16.4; 18.4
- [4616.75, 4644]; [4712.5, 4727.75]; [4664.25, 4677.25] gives 5.25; 21.1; 12.9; 22.2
